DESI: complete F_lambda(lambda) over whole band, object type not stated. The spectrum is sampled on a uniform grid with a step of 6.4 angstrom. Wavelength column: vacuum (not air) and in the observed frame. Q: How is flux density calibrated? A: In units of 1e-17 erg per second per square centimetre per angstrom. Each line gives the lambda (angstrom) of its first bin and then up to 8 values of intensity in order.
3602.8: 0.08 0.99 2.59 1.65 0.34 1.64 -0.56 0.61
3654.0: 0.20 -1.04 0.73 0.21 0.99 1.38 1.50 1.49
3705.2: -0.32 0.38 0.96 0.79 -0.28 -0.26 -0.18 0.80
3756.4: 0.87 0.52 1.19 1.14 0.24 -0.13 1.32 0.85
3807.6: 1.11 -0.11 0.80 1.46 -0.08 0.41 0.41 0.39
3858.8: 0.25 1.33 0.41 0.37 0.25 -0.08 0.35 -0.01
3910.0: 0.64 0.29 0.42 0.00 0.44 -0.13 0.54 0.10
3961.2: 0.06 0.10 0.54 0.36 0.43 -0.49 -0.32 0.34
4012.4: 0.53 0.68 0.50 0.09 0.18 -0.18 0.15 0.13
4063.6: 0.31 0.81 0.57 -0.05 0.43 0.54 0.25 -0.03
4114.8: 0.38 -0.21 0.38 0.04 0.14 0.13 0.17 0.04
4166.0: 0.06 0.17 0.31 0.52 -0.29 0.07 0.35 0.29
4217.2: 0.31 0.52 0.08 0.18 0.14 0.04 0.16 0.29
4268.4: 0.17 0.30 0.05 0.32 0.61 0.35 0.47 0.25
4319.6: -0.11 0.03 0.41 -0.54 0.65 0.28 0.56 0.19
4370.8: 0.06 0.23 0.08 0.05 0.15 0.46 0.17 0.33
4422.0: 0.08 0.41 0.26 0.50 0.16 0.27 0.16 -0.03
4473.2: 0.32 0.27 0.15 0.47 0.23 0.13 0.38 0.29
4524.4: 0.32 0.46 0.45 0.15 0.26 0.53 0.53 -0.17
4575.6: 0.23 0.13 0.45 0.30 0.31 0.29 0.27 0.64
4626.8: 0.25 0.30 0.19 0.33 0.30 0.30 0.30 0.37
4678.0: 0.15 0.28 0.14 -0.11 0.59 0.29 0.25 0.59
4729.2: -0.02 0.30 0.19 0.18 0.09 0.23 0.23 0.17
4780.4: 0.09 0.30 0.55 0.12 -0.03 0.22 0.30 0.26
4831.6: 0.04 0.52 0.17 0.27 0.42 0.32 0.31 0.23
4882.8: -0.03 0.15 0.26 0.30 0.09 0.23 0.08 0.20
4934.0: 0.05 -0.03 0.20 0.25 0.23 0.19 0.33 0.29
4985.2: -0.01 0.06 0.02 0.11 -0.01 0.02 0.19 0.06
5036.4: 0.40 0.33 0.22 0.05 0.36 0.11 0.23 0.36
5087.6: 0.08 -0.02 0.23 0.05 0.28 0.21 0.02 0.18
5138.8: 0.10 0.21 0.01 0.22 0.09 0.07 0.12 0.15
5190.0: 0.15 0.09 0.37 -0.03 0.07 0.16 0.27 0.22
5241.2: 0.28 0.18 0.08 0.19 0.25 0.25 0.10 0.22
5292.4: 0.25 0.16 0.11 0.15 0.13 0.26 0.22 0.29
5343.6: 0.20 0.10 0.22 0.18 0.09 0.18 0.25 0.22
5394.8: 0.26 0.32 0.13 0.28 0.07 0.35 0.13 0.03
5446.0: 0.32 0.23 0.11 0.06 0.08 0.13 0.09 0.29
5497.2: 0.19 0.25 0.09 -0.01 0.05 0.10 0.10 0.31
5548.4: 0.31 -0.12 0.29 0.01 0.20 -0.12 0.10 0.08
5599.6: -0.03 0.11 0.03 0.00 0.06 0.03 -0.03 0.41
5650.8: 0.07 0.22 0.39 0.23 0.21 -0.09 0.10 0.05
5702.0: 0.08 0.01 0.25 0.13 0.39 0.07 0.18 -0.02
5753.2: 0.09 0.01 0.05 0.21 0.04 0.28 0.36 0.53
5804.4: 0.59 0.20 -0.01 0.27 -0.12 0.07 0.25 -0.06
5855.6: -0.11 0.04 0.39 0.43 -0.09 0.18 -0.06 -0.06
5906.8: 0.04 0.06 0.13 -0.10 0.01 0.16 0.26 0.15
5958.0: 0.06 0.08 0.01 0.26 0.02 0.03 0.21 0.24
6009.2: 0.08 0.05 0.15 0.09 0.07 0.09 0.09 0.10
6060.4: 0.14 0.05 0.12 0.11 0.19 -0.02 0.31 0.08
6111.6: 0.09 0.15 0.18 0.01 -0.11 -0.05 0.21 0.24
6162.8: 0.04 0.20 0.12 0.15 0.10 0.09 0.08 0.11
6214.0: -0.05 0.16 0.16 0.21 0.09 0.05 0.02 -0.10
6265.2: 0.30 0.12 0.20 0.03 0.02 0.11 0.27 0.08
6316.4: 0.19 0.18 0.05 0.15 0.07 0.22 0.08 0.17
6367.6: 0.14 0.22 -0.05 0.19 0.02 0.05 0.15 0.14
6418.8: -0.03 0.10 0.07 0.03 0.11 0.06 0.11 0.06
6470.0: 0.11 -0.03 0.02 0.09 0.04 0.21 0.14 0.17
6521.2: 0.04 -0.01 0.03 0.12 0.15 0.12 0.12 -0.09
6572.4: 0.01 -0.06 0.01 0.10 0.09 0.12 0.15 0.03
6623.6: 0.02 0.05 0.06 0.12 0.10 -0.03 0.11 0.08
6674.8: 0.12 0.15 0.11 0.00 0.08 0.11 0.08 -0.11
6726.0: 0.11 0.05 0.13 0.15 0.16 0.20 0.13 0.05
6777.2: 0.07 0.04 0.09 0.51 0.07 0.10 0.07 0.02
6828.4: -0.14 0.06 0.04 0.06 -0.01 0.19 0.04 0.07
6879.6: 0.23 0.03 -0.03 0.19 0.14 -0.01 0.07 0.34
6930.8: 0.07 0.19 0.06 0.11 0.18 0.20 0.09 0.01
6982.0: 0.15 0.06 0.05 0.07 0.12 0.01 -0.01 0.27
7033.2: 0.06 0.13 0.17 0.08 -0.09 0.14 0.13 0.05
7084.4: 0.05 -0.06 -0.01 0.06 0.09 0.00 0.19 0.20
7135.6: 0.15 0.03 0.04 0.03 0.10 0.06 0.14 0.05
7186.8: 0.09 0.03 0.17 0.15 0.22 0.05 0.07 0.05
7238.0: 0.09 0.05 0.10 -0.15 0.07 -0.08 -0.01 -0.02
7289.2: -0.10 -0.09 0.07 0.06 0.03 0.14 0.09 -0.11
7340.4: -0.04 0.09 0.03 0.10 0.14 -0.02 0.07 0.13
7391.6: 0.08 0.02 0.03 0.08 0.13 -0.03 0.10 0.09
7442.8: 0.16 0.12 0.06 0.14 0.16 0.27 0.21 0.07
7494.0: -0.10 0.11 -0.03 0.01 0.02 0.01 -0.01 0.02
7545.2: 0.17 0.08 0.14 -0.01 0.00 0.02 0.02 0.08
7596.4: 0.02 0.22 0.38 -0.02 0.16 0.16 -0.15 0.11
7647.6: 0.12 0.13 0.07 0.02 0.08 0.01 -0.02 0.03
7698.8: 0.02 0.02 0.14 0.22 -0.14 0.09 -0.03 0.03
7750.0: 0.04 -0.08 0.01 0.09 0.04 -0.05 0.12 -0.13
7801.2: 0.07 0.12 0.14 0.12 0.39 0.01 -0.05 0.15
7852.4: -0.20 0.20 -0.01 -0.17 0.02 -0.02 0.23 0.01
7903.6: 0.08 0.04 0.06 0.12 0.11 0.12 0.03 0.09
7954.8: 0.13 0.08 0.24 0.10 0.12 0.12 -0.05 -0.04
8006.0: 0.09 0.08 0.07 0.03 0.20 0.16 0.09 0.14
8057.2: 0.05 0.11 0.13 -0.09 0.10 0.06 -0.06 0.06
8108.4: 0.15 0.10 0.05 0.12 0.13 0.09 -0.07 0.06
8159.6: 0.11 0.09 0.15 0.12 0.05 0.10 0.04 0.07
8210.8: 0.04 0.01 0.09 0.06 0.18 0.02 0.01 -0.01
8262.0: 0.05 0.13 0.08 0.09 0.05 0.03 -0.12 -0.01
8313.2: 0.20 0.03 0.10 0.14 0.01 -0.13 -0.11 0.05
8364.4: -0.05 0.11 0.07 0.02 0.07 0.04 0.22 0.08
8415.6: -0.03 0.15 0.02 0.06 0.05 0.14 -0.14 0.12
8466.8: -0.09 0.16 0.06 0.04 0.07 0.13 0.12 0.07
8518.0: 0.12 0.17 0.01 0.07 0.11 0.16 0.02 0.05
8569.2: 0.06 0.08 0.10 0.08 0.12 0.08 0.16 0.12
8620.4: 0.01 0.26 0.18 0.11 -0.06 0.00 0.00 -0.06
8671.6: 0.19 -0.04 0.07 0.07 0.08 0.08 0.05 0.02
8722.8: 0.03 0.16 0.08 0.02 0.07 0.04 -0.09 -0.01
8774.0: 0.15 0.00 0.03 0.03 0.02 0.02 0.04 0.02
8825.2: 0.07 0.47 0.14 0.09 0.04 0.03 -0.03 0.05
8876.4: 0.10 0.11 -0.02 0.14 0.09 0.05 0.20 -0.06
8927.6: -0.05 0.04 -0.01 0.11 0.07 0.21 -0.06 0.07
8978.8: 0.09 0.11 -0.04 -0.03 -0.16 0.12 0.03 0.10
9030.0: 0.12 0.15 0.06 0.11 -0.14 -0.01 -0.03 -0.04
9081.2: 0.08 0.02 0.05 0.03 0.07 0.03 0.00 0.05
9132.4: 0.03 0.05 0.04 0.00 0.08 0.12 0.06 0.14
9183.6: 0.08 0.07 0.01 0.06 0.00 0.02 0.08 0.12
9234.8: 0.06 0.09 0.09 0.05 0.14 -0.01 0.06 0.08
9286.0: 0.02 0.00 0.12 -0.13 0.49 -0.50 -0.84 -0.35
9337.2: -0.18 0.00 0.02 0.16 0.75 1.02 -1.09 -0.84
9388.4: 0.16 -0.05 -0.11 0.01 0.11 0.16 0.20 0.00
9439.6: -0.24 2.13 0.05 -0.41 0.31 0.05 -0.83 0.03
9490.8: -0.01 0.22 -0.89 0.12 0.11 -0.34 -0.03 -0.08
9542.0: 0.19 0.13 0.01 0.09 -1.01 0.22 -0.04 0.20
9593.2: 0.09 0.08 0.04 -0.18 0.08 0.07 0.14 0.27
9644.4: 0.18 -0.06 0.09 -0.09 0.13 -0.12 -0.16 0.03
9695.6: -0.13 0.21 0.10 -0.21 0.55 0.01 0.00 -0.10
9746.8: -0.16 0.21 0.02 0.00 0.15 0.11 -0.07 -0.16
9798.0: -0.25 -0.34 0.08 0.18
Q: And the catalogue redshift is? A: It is 1.51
